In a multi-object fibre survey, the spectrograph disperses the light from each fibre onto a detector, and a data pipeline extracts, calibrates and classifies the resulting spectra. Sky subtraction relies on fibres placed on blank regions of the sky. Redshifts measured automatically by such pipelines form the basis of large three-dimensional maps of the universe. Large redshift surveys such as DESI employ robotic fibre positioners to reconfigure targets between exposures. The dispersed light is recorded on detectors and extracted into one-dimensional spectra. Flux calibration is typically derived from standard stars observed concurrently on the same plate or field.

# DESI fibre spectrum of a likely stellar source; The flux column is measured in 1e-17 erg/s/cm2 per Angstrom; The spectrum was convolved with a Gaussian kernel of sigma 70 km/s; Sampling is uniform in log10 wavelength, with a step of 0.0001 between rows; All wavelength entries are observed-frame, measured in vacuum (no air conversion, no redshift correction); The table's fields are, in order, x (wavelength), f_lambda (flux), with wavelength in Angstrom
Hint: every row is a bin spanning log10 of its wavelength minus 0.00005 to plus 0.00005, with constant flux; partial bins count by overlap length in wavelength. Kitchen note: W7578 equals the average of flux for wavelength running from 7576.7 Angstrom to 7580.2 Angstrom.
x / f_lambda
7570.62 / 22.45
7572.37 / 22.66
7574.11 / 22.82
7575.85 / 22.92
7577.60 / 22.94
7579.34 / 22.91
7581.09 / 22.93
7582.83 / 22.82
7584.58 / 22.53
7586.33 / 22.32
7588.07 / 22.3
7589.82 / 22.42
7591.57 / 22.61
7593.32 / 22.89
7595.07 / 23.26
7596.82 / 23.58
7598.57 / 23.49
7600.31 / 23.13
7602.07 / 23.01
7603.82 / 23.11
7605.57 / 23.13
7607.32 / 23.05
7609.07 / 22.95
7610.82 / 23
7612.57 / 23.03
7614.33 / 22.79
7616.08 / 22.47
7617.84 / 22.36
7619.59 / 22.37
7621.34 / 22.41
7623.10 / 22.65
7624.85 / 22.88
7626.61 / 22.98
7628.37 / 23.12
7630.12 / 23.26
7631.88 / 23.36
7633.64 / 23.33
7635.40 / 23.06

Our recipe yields 22.9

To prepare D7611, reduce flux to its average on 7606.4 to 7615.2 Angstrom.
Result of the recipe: 23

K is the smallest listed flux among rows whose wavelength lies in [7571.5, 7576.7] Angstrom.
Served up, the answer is 22.66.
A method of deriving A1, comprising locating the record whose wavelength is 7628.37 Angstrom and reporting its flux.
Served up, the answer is 23.12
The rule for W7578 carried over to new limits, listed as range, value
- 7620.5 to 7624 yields 22.5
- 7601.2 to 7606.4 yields 23.1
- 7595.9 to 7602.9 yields 23.3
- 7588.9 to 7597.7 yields 22.9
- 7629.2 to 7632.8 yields 23.3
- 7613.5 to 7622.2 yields 22.5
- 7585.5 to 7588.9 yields 22.4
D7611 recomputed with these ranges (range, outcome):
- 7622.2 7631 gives 23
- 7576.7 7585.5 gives 22.8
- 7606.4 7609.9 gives 23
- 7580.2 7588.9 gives 22.6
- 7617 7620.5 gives 22.4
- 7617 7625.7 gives 22.6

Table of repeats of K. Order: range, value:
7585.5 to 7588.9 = 22.3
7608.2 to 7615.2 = 22.79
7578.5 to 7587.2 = 22.32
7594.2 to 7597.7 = 23.26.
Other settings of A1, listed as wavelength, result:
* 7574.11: 22.82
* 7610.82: 23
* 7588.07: 22.3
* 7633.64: 23.33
